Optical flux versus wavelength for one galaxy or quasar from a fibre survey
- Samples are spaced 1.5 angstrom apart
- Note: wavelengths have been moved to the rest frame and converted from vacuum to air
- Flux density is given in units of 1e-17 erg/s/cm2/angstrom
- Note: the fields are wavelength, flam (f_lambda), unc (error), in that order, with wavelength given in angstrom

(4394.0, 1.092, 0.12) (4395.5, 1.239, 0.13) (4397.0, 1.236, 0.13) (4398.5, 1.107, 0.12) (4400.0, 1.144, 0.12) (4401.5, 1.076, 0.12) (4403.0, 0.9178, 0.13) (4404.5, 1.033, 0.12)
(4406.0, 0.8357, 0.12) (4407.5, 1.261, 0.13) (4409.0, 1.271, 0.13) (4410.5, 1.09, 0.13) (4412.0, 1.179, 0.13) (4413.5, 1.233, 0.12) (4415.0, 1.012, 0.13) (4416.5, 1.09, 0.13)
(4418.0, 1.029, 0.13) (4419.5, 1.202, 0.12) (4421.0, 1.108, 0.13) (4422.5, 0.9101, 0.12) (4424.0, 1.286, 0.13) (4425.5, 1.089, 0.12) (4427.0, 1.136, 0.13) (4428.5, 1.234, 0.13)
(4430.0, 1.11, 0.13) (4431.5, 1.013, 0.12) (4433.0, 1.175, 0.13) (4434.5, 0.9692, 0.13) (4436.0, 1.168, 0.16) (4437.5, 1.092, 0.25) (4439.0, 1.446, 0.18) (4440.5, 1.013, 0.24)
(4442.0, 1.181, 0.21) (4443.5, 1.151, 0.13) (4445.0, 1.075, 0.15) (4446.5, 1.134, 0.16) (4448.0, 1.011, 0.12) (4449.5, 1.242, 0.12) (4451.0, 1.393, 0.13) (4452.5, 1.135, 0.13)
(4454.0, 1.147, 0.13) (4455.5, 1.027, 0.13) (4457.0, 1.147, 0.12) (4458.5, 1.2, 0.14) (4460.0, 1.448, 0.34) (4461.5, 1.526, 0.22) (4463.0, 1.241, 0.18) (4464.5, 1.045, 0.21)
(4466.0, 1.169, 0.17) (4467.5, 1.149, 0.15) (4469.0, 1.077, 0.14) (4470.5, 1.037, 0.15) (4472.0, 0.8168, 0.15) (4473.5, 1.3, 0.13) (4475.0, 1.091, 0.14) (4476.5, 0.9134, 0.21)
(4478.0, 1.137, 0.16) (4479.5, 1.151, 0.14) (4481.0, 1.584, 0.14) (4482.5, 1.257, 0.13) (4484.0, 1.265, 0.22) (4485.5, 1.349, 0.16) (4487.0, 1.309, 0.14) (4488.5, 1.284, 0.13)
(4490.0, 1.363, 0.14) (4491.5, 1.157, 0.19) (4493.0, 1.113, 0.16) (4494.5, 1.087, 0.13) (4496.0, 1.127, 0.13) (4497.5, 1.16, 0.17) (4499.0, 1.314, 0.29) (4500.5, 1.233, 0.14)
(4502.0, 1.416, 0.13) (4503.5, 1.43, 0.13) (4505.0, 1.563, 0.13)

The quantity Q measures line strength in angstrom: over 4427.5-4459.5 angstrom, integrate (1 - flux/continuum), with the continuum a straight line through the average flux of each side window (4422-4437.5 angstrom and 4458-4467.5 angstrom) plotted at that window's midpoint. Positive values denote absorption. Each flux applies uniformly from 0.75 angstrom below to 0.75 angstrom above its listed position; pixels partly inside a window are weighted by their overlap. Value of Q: 0.7 angstrom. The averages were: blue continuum 1.11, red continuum 1.26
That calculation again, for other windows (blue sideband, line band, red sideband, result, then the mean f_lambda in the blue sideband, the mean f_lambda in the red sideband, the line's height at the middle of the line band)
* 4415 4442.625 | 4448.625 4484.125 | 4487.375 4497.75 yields -0.7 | 1.12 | 1.19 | 1.16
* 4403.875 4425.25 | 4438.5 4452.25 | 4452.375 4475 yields -0.4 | 1.11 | 1.16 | 1.14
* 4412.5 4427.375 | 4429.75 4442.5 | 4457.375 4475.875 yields 0.0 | 1.11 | 1.17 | 1.13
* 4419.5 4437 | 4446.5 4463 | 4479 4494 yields -0.5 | 1.11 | 1.28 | 1.19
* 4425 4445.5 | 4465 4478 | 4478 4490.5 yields 2.0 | 1.13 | 1.31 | 1.26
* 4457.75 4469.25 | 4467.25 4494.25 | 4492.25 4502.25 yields 0.7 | 1.24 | 1.2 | 1.22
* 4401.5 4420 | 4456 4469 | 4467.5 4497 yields -0.8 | 1.09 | 1.18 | 1.16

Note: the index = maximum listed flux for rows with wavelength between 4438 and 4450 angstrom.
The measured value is 1.446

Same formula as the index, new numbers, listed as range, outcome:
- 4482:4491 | 1.363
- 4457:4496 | 1.584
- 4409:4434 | 1.286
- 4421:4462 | 1.526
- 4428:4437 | 1.234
